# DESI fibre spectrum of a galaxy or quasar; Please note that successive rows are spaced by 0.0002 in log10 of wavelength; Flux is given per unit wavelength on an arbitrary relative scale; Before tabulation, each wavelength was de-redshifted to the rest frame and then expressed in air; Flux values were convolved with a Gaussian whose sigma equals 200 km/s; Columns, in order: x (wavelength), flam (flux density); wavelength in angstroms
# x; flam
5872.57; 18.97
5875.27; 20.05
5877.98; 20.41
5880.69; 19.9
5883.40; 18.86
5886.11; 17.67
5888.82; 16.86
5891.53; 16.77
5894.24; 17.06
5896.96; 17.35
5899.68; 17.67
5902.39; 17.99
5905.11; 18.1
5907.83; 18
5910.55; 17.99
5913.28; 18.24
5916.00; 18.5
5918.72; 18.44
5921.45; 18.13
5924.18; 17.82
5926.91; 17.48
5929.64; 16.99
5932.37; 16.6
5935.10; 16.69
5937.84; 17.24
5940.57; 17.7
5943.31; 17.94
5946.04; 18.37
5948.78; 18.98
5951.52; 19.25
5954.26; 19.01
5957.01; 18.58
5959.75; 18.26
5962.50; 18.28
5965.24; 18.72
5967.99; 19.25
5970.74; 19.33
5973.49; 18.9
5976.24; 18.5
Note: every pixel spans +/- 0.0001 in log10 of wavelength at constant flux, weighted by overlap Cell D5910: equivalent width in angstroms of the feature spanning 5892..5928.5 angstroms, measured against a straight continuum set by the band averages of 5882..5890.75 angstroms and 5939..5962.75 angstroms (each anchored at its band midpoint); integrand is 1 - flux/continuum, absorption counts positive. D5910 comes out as 0.3 angstroms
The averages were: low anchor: 17.7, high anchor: 18.5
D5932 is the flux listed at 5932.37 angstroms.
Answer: 16.6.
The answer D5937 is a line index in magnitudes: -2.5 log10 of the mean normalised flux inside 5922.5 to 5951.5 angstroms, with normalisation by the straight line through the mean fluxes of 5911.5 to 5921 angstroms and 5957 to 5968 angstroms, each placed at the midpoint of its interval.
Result 0.05 mag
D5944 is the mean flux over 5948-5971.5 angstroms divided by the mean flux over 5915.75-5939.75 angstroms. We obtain 1.08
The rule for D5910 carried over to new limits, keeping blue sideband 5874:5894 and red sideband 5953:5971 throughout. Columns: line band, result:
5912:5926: 0.32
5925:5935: 0.88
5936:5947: 0.55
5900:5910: 0.33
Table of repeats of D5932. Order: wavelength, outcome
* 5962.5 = 18.28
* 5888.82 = 16.86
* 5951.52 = 19.25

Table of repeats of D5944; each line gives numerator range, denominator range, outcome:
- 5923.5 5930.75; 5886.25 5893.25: 1.02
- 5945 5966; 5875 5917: 1.03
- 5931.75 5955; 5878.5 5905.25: 1.01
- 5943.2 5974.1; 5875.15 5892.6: 1.01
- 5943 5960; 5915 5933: 1.05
